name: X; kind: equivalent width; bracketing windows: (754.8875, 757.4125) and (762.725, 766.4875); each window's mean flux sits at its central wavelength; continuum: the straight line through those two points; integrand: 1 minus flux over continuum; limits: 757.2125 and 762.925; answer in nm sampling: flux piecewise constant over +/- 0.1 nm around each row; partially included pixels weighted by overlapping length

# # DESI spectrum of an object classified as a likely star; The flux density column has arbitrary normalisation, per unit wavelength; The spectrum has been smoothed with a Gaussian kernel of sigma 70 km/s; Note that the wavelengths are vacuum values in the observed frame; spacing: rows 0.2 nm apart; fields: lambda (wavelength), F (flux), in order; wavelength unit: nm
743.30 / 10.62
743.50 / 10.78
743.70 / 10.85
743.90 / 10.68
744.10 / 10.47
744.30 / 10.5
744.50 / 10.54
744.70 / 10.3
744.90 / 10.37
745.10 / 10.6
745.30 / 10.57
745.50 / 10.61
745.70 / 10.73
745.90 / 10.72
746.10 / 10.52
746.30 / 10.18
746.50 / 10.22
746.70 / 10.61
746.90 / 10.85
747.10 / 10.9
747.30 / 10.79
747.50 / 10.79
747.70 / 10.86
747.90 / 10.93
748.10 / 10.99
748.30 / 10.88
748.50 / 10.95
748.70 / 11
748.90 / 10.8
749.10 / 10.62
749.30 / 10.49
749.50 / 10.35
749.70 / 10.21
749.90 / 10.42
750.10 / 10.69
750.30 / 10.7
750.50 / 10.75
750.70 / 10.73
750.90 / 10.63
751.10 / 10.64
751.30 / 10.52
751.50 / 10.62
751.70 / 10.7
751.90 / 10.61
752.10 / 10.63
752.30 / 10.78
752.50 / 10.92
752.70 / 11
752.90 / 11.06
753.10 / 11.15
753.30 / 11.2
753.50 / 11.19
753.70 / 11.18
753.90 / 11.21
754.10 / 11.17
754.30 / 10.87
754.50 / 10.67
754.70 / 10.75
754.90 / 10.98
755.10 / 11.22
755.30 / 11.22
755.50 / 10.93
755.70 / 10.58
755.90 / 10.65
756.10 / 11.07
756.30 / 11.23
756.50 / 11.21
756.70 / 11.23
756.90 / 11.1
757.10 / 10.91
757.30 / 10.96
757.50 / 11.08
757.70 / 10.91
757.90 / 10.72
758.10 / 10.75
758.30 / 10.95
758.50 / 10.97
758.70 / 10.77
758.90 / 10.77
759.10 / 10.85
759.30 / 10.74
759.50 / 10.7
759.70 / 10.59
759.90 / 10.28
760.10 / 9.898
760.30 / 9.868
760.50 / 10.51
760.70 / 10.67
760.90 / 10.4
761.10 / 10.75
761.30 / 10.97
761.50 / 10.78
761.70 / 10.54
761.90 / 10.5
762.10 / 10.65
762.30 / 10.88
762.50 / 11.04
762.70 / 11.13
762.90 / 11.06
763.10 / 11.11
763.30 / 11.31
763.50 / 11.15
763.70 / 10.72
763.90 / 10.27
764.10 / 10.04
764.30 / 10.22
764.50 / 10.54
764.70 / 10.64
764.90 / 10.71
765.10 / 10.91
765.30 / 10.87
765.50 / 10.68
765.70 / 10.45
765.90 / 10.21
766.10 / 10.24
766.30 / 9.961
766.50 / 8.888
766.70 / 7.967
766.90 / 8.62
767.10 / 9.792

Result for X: 0.06 nm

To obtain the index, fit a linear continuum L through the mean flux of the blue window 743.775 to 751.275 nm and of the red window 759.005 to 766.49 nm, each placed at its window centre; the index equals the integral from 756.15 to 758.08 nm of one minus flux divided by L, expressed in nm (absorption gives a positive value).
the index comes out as -0.076 nm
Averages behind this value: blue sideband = 10.6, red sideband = 10.6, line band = 11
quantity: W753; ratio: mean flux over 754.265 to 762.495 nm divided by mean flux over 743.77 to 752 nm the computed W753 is 1.0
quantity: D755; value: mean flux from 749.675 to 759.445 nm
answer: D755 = 10.9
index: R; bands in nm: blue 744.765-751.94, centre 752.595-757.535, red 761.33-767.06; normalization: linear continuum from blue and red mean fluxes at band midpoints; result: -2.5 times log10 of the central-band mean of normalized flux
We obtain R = -0.05 mag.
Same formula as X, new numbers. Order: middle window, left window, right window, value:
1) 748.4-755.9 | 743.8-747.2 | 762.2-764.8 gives -0.13 nm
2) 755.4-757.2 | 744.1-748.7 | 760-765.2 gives -0.06 nm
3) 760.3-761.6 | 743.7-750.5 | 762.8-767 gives -0.03 nm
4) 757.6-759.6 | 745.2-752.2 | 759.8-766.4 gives -0.04 nm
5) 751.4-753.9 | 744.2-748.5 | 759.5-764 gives -0.06 nm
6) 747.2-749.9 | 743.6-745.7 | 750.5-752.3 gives -0.03 nm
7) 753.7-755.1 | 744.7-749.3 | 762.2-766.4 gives -0.04 nm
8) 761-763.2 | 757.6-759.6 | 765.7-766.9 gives -0.14 nm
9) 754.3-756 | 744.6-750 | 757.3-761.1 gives -0.04 nm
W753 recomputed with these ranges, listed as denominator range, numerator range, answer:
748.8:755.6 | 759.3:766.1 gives 0.98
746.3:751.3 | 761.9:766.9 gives 0.98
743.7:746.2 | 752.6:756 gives 1.04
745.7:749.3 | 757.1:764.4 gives 1.00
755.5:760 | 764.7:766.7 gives 0.94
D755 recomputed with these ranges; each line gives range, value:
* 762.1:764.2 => 10.9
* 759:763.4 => 10.7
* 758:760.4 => 10.6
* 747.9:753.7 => 10.8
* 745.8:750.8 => 10.7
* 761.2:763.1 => 10.9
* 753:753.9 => 11.2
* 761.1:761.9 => 10.7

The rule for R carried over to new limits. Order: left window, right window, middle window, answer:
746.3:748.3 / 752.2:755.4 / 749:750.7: 0.032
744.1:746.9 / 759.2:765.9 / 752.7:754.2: -0.058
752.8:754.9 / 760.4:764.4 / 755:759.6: -0.002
